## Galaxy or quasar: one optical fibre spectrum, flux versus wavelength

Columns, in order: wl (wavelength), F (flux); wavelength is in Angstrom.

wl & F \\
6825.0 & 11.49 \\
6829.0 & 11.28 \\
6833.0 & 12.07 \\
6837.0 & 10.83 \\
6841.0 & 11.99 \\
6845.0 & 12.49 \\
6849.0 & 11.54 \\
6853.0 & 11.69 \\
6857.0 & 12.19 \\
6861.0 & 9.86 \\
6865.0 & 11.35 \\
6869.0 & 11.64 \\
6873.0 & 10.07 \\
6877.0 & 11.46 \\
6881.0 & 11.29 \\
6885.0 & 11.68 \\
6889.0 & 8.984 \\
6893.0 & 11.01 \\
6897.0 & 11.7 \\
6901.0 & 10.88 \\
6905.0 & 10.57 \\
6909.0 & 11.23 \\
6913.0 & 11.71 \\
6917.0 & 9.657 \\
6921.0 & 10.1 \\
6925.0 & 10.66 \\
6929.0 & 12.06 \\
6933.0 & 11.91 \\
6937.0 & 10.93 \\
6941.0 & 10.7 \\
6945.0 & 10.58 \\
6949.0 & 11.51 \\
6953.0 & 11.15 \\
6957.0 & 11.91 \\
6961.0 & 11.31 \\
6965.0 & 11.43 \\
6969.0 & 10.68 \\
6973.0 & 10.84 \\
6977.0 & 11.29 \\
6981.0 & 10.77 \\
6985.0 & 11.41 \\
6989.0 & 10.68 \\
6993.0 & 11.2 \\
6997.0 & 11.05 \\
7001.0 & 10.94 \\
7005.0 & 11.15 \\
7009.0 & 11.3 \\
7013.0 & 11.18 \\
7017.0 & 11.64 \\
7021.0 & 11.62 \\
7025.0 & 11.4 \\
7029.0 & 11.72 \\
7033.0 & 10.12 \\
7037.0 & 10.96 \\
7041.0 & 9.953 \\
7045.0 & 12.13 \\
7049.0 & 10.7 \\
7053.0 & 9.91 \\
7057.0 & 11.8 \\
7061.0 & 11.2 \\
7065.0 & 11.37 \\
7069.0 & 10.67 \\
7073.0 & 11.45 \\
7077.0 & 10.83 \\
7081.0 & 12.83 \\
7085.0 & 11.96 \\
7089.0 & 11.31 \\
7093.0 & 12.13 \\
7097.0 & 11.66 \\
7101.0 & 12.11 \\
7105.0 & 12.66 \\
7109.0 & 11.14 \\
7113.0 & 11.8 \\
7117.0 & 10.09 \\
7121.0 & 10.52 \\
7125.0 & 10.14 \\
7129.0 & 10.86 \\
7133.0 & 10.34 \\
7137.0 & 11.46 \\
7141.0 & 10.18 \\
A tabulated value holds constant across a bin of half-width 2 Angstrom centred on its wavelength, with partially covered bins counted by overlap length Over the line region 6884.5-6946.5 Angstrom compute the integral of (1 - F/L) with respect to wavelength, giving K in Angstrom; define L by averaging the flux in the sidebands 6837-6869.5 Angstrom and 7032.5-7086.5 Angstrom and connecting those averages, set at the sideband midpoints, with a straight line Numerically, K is 3.0 Angstrom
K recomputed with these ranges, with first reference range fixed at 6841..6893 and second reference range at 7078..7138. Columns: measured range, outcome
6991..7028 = 0.10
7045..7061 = 0.47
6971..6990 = 0.47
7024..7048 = 0.67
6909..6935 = 0.51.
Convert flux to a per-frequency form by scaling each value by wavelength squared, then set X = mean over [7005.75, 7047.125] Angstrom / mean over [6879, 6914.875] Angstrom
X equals 1.1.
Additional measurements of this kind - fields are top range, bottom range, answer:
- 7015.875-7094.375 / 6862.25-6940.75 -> 1.07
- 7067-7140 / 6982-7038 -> 1.04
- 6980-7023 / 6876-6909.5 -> 1.05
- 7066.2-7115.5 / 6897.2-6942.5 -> 1.12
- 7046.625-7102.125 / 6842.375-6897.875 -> 1.08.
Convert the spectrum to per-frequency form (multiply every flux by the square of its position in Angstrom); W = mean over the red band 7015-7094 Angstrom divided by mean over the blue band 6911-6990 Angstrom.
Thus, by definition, 1.0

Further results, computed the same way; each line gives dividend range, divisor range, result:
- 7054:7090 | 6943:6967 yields 1.05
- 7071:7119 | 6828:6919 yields 1.11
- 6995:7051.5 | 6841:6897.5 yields 1.04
